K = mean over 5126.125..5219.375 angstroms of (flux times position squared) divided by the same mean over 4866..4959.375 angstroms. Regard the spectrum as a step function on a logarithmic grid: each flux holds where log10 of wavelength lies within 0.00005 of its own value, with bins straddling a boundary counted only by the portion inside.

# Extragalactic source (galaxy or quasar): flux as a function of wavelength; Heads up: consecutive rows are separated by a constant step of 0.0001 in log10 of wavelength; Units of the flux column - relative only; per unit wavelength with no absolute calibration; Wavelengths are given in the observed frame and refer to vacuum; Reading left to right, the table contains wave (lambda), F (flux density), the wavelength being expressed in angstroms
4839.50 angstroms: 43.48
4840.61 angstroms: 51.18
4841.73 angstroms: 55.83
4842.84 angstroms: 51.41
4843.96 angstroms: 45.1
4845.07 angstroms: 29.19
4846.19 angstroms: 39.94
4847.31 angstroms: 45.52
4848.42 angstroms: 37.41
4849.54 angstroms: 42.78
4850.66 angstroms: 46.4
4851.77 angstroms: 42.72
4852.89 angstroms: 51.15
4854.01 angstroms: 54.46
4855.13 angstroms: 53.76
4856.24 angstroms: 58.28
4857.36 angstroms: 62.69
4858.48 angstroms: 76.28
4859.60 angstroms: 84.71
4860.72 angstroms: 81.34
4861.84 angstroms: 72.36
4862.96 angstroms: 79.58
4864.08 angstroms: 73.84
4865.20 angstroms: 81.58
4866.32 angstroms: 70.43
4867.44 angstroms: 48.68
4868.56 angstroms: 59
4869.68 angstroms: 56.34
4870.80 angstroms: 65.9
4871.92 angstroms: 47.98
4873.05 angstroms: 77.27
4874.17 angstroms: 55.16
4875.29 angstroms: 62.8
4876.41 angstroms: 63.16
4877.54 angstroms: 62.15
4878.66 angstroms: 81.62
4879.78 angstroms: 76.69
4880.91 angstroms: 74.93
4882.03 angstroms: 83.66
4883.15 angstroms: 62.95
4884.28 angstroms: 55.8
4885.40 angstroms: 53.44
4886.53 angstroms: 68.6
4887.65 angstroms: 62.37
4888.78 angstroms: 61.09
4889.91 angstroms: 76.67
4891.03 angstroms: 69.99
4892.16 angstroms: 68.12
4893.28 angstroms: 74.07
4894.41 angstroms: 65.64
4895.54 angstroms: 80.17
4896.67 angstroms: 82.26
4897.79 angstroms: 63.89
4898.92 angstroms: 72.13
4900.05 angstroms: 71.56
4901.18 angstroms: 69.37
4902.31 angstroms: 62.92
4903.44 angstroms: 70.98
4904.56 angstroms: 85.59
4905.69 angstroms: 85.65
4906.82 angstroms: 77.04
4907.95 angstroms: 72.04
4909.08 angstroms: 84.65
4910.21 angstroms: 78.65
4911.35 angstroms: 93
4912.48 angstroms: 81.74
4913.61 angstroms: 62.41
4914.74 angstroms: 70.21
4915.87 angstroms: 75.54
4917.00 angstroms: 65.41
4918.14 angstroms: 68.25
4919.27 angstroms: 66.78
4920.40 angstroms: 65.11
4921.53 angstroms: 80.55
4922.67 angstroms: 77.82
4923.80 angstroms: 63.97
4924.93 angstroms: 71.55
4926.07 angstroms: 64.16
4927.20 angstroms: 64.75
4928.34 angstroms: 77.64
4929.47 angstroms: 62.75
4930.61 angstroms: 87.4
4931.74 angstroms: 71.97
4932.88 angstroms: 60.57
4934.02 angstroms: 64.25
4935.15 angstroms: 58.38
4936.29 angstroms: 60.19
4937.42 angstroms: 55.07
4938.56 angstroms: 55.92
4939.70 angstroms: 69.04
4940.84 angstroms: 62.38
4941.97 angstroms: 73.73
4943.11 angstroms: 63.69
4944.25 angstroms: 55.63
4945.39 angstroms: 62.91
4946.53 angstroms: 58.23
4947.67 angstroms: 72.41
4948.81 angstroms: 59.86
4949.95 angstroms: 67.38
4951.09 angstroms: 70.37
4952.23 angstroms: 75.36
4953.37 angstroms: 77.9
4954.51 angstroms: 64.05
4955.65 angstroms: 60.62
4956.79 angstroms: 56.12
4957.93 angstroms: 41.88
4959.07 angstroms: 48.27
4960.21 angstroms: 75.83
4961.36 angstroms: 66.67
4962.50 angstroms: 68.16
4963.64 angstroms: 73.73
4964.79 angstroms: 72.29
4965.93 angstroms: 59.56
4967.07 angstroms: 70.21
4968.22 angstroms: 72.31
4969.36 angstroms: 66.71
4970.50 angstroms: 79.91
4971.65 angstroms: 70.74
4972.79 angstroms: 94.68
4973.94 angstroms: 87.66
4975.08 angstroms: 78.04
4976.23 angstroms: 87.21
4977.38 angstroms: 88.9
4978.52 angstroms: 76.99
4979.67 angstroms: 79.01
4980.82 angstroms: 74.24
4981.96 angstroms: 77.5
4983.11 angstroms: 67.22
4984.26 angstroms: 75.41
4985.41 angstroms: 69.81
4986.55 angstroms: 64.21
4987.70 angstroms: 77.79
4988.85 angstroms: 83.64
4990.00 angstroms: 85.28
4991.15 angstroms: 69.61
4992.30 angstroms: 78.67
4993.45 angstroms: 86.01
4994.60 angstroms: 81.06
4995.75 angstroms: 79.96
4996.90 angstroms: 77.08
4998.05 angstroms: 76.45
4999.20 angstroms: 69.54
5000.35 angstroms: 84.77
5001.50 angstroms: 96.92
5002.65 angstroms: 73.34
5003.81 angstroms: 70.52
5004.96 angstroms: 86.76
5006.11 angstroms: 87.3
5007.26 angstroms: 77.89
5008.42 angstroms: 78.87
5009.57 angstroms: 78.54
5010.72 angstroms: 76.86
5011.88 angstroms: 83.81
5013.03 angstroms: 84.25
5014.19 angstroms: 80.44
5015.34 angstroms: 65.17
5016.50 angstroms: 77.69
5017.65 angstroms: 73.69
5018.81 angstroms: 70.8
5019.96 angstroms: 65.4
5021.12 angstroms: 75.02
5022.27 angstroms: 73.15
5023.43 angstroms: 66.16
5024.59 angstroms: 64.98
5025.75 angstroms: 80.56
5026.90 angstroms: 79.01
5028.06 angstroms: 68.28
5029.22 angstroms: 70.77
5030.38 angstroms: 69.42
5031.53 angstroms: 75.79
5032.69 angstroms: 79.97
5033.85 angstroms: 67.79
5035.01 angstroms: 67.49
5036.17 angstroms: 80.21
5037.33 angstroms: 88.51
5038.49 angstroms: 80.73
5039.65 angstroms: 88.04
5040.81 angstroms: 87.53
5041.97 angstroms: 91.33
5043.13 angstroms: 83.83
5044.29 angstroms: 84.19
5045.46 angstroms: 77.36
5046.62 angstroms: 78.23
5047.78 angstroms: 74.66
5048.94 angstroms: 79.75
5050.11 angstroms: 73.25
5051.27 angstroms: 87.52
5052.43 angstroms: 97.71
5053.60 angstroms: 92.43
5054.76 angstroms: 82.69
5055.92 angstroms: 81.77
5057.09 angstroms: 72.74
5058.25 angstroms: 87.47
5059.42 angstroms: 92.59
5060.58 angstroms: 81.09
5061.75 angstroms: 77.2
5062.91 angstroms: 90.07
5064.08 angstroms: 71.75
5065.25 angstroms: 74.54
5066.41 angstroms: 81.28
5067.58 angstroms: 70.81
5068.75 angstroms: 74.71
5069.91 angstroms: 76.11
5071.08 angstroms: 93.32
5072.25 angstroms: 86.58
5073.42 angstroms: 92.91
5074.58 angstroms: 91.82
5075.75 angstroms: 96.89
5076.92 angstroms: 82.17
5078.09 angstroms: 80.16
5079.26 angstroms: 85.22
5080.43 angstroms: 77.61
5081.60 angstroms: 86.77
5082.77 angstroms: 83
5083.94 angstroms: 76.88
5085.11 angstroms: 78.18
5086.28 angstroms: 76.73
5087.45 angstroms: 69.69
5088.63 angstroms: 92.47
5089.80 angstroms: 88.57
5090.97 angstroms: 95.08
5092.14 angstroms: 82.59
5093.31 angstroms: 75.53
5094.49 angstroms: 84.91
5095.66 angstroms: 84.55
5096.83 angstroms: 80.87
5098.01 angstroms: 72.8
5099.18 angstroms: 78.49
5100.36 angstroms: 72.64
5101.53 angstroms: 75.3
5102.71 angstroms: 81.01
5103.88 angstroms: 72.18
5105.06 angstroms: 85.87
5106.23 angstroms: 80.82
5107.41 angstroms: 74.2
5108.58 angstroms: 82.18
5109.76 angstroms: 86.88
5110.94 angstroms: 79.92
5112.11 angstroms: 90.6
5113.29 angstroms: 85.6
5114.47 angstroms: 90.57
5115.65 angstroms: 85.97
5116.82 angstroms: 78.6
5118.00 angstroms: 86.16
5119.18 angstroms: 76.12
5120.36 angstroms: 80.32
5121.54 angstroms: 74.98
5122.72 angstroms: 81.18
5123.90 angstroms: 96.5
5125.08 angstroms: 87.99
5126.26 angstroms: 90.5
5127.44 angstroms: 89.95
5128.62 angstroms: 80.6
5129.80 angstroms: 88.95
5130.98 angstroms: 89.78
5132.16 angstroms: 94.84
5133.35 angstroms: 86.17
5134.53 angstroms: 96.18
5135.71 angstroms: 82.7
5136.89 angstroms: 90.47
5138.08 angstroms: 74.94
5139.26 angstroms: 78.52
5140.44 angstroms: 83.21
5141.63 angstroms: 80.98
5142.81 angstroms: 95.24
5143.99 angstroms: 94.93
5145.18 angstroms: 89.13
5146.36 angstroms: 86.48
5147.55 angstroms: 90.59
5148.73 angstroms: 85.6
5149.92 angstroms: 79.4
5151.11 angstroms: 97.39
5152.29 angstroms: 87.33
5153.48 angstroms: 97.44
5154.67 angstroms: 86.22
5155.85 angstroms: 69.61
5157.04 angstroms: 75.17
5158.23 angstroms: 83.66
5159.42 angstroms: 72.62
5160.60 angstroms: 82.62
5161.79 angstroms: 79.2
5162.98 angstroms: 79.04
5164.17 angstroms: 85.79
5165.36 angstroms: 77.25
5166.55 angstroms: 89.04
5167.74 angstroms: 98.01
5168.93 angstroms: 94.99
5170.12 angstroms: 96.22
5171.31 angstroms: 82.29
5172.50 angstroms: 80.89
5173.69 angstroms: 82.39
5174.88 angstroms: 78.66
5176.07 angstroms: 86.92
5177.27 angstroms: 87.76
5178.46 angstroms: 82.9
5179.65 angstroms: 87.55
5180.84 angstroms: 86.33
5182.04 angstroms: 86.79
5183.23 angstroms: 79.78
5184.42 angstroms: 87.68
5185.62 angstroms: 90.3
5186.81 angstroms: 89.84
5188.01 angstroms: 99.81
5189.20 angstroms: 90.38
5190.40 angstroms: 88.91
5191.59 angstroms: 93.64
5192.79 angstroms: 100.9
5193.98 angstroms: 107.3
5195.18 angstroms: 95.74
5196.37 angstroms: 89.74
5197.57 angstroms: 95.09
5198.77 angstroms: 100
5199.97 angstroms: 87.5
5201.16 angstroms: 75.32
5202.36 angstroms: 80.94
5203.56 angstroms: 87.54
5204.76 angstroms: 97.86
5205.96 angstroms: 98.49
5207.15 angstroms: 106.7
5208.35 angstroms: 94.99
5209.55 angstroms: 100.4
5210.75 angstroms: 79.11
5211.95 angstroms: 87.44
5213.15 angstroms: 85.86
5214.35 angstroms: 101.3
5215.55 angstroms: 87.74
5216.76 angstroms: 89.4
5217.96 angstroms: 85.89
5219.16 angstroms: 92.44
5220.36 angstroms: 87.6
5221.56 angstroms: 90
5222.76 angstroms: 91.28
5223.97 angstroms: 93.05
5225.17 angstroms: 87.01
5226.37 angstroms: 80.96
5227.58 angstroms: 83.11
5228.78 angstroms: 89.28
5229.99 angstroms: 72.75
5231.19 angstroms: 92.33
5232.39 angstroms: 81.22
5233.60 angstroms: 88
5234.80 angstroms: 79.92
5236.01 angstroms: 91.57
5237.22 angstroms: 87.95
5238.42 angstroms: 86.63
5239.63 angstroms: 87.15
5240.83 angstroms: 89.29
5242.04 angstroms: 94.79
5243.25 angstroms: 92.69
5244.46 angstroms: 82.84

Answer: 1.4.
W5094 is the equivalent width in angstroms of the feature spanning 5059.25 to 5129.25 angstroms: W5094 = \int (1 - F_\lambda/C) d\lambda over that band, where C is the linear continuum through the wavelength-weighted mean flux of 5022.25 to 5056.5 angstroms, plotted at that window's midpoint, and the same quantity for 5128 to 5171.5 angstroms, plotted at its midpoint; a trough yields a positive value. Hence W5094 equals 0.1 angstroms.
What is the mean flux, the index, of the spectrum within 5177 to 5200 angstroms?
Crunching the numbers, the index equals 91.5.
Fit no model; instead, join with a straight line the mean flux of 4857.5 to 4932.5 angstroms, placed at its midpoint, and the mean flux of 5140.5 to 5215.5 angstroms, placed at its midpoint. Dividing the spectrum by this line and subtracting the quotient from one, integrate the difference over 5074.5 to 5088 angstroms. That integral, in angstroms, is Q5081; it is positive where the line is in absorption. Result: 0.1 angstroms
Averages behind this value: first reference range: 70.9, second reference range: 88.5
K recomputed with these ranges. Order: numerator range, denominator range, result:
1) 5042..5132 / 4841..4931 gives 1.35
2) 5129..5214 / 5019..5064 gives 1.17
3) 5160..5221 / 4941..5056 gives 1.28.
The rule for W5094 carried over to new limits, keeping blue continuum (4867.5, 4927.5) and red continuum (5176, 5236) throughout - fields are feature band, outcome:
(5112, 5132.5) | -0.37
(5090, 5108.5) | 0.63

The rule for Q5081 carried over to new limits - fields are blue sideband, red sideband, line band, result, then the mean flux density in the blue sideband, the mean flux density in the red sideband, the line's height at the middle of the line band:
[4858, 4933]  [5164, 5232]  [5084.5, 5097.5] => 0.0 angstroms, 70.8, 89.5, 82.9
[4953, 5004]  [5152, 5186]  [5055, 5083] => -1.3 angstroms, 74.2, 84.6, 79.1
